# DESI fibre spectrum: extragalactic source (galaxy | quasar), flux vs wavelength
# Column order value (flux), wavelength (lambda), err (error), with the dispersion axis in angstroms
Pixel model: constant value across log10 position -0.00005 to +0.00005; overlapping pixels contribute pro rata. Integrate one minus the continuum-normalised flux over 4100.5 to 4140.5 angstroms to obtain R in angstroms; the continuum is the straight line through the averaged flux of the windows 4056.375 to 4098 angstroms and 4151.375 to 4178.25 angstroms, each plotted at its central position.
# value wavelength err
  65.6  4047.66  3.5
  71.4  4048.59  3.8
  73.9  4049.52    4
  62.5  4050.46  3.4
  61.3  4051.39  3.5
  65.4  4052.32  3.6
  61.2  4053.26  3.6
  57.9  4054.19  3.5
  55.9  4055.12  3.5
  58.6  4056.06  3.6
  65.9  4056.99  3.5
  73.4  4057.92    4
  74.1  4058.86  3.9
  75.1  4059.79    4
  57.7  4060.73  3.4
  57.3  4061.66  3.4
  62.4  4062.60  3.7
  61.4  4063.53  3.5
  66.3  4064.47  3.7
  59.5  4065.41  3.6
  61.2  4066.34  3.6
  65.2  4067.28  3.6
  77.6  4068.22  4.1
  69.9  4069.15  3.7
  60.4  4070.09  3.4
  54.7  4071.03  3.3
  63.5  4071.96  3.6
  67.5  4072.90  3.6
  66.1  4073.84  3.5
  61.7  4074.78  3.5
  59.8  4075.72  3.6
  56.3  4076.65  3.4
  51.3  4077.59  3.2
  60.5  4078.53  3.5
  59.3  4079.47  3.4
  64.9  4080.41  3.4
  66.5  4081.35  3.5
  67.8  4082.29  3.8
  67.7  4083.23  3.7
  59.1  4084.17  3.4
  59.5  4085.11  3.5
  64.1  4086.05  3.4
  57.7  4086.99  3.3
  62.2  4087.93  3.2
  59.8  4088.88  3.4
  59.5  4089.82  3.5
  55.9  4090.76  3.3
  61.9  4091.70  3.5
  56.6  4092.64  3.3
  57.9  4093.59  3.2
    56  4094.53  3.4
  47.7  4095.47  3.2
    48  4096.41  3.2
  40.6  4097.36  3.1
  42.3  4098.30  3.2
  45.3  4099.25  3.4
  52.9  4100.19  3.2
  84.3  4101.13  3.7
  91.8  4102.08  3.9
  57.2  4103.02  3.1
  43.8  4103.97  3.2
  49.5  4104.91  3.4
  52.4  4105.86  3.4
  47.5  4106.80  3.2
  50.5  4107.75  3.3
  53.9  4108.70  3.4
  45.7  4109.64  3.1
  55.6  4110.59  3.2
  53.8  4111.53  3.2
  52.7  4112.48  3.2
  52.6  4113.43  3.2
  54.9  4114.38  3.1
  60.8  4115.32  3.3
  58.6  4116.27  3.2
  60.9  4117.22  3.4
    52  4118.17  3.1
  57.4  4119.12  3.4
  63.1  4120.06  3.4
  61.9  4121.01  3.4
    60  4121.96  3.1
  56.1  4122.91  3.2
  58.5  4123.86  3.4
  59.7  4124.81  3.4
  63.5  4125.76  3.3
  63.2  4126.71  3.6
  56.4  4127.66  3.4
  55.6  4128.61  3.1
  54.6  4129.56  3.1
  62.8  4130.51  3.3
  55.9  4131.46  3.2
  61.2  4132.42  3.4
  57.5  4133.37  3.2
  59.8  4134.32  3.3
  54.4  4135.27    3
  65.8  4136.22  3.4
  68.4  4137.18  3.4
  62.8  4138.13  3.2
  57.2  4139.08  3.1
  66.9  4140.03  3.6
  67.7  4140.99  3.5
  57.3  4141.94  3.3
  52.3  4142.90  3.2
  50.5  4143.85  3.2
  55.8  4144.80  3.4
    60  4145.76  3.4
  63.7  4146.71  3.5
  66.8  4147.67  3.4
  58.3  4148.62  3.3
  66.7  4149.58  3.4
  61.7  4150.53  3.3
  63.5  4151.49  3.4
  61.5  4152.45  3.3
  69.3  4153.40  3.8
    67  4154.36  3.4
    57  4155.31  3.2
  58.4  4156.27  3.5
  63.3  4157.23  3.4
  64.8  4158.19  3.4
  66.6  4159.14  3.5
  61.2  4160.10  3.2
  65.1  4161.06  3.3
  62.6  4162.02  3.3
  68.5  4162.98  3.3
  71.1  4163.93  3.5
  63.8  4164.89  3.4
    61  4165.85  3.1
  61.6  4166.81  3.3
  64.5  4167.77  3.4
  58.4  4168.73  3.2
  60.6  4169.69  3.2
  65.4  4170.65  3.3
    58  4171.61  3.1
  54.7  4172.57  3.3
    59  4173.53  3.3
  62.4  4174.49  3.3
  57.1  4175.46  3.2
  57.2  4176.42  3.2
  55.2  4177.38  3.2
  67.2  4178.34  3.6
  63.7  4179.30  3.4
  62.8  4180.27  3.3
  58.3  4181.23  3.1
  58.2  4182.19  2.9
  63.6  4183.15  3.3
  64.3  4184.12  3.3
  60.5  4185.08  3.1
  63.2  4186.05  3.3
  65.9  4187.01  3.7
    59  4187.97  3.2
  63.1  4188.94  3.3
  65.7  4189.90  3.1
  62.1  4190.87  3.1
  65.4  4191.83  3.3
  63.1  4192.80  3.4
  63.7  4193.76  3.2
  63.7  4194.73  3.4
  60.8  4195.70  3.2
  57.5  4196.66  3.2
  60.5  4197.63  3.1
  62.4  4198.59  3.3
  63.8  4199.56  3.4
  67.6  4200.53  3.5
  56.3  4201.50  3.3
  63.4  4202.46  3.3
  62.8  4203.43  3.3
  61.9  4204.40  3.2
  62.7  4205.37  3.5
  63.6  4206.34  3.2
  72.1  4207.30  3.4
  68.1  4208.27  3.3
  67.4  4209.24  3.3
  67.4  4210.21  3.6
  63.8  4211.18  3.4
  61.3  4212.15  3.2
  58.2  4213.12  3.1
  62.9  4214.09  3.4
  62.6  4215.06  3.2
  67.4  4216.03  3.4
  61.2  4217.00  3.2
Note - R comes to 2.04 angstroms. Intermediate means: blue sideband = 61.3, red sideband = 62.2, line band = 58.6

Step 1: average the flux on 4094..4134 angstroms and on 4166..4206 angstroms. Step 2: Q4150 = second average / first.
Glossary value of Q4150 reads 1.1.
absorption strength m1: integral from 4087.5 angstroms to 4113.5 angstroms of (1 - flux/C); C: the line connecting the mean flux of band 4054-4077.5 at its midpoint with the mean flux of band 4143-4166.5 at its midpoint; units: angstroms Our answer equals 3.4 angstroms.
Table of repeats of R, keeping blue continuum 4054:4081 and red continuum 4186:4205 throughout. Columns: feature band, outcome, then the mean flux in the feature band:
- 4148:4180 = 0.2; 62.3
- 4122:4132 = 0.7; 58.7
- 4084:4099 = 1.8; 55.3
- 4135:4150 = 0.4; 61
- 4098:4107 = 0.8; 57.3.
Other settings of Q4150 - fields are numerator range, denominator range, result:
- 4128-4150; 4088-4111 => 1.09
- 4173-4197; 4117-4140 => 1.03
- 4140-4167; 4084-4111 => 1.12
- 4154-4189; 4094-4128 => 1.11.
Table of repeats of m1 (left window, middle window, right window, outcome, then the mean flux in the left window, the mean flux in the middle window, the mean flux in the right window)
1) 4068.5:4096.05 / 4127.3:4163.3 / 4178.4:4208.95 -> 0.40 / 60.6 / 61.3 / 63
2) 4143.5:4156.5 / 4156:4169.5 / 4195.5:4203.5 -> -0.44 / 61.6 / 63.7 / 61.7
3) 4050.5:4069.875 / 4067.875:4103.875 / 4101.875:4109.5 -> -1.00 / 64.3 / 60.2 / 54.1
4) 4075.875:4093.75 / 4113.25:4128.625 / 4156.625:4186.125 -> 0.60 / 60.5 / 58.8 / 62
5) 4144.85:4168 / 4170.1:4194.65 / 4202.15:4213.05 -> 0.97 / 63.5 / 61.6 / 64.7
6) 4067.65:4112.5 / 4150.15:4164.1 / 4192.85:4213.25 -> -0.59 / 58.4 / 64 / 63.4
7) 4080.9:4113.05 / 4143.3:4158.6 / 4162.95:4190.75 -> -0.41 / 56.7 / 61.7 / 61.8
